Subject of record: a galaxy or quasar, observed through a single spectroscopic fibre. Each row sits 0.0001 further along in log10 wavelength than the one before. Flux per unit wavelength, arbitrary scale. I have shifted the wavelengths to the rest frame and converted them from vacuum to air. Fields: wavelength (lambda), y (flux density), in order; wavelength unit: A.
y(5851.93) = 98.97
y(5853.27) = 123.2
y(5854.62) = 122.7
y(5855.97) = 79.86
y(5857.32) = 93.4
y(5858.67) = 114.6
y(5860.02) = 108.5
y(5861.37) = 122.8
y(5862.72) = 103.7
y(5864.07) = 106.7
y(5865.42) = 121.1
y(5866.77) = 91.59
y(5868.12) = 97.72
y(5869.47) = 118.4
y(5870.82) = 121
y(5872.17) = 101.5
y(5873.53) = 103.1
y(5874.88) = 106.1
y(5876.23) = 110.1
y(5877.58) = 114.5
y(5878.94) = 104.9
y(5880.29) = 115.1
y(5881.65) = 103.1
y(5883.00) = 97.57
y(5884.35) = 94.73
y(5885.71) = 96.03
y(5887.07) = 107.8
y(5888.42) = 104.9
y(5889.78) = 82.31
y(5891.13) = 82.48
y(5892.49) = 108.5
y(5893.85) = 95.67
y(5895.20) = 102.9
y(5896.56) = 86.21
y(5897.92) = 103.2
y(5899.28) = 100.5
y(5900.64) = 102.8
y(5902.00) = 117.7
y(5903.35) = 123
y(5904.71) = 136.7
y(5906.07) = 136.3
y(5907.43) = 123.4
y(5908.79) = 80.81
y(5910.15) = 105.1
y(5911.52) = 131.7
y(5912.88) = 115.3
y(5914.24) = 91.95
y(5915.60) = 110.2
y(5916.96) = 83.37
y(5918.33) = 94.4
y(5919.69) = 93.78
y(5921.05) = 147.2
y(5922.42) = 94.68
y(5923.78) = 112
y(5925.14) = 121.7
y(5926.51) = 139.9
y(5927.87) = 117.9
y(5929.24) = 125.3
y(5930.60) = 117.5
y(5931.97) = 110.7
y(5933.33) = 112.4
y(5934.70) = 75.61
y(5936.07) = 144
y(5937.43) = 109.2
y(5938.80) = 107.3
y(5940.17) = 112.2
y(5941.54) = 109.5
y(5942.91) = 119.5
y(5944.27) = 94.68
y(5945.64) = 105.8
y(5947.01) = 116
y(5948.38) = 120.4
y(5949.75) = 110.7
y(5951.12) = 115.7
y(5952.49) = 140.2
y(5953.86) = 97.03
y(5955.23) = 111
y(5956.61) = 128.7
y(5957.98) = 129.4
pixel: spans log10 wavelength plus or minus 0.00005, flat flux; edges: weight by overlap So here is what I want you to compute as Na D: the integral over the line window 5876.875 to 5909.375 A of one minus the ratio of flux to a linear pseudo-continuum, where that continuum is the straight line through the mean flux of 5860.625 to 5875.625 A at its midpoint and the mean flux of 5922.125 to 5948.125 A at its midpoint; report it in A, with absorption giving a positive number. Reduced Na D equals 1.54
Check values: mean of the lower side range 109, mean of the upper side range 113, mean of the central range 105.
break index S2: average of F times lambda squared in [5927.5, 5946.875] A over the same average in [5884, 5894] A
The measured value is 1.2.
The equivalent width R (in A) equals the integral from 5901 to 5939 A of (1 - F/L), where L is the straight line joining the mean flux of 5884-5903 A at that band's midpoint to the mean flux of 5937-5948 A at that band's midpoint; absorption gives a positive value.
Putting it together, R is -3.14 A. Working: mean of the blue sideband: 99.5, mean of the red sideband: 110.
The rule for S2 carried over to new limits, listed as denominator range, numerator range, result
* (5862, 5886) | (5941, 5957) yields 1.10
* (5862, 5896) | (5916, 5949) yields 1.10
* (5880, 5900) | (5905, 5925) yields 1.12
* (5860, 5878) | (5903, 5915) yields 1.08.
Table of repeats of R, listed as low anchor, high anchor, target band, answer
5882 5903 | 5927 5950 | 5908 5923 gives 0.2 A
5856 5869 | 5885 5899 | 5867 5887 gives -0.9 A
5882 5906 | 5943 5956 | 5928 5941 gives -0.3 A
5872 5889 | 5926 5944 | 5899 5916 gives -0.7 A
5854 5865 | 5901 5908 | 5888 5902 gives 2.8 A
